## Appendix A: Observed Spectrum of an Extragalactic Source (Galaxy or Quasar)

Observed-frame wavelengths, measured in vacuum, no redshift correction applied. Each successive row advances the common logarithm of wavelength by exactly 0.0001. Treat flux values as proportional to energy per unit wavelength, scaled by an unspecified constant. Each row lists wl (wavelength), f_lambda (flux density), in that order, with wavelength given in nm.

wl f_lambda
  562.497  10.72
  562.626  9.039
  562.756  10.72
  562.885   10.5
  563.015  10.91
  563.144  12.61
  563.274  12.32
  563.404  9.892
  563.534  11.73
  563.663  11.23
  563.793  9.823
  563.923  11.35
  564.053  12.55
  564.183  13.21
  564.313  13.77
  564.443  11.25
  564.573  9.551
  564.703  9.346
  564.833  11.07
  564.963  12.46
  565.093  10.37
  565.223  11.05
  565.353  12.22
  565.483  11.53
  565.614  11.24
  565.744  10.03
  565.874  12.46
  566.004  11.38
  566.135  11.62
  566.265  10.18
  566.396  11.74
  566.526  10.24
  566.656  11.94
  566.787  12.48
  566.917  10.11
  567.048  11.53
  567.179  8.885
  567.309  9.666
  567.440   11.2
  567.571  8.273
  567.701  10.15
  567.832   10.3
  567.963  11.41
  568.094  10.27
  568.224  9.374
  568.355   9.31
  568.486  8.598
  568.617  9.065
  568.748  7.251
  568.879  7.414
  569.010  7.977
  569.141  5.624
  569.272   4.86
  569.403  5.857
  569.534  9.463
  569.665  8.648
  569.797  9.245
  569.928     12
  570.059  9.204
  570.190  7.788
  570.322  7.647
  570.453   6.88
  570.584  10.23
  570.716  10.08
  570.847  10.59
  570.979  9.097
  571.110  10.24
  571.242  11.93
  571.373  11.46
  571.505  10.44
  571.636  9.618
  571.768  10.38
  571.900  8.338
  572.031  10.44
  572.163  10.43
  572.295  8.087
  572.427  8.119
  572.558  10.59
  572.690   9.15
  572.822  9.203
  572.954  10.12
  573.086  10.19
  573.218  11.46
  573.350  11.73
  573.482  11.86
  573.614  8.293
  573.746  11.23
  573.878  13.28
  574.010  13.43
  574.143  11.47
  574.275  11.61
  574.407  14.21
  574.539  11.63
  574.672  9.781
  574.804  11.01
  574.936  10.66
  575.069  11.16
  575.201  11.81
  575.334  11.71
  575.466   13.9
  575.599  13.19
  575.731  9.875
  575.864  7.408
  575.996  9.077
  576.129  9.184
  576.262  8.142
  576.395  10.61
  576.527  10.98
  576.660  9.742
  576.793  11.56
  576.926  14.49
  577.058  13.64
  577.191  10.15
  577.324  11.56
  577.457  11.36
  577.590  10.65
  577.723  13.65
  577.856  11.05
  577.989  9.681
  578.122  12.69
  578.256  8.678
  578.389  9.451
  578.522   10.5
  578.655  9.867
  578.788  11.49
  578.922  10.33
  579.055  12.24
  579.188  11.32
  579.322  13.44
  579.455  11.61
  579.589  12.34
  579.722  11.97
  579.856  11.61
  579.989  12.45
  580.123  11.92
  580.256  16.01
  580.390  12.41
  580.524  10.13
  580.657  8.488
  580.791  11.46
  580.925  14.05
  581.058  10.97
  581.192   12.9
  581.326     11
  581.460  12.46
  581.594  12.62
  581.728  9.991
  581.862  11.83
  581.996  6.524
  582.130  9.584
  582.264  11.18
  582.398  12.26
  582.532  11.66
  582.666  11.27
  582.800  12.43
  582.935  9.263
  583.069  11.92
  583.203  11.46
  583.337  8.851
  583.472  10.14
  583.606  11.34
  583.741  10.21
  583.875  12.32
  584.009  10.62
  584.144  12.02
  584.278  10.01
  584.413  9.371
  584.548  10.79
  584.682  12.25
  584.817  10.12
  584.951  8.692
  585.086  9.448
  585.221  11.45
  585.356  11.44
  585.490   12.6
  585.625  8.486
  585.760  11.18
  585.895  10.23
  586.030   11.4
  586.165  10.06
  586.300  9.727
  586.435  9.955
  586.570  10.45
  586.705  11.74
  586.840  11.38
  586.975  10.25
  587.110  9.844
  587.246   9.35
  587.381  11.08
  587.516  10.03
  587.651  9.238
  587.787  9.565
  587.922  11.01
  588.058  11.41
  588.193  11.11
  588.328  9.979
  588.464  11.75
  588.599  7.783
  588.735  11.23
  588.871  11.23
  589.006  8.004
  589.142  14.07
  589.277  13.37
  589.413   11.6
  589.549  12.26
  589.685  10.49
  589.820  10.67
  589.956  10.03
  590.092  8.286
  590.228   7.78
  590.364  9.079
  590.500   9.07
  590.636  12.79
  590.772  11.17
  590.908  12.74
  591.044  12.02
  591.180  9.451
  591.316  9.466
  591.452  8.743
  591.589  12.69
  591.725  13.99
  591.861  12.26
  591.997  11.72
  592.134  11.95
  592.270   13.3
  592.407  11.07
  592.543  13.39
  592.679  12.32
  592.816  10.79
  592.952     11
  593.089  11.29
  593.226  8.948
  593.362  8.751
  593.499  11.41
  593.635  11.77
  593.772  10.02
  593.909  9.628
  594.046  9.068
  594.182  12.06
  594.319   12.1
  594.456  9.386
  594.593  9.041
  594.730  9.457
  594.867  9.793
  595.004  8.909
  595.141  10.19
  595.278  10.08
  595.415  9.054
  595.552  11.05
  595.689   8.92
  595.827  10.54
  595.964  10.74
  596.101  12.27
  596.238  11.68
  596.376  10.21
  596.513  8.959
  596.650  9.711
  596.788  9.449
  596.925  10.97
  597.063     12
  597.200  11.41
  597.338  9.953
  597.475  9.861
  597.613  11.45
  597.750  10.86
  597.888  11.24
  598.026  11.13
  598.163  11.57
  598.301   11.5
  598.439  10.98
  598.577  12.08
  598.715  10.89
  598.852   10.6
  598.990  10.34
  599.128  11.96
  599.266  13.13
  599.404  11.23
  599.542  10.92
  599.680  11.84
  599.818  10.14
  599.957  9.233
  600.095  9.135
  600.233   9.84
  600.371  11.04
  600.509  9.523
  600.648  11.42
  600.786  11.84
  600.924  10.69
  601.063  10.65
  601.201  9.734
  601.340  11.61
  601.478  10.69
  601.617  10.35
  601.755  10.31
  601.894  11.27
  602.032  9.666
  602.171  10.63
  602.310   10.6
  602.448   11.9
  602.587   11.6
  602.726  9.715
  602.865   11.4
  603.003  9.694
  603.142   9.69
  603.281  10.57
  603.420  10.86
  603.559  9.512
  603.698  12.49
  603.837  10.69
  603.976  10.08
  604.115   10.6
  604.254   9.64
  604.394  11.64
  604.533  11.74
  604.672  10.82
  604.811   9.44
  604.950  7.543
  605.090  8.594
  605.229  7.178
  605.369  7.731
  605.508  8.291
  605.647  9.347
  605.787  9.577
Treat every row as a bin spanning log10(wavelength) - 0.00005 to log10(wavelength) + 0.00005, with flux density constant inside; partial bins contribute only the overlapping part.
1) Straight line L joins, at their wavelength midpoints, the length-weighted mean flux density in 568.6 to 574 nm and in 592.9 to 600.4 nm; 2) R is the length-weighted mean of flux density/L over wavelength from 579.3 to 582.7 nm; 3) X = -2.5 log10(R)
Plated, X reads -0.175 mag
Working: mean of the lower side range 9.45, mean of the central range 11.6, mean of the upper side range 10.6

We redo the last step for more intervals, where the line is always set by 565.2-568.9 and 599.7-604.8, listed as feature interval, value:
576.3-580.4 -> -0.11 mag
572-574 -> 0.01 mag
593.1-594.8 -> 0.04 mag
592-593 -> -0.14 mag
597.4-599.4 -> -0.07 mag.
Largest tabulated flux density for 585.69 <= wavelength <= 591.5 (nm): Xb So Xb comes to 14.07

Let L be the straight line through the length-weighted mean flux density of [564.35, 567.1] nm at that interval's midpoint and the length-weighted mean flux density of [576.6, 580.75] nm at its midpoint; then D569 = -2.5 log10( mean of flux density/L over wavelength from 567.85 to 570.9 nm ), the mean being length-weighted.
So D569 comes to 0.28 mag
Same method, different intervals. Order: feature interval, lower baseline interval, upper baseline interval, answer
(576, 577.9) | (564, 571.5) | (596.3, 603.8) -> -0.089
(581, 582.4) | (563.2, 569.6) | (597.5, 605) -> -0.048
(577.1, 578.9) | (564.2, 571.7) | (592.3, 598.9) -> -0.066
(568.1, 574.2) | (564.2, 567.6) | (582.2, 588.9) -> 0.150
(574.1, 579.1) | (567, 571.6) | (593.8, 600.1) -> -0.157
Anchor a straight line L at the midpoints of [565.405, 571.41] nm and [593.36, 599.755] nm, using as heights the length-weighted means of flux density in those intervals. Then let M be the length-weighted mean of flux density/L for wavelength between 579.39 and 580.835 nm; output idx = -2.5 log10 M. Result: -0.174 mag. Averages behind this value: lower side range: 9.7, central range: 11.9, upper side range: 10.7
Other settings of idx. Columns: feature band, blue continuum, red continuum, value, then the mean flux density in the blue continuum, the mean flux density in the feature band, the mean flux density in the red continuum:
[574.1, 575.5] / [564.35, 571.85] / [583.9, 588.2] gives -0.15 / 9.91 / 11.7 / 10.5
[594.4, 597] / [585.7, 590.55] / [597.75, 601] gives 0.08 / 10.4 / 10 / 11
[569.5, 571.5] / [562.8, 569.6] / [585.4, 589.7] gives 0.08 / 10.4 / 9.66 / 10.7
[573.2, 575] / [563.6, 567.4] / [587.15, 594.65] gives -0.05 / 11.2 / 11.6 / 10.8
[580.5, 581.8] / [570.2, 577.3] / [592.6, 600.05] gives -0.08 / 10.6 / 11.5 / 10.6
